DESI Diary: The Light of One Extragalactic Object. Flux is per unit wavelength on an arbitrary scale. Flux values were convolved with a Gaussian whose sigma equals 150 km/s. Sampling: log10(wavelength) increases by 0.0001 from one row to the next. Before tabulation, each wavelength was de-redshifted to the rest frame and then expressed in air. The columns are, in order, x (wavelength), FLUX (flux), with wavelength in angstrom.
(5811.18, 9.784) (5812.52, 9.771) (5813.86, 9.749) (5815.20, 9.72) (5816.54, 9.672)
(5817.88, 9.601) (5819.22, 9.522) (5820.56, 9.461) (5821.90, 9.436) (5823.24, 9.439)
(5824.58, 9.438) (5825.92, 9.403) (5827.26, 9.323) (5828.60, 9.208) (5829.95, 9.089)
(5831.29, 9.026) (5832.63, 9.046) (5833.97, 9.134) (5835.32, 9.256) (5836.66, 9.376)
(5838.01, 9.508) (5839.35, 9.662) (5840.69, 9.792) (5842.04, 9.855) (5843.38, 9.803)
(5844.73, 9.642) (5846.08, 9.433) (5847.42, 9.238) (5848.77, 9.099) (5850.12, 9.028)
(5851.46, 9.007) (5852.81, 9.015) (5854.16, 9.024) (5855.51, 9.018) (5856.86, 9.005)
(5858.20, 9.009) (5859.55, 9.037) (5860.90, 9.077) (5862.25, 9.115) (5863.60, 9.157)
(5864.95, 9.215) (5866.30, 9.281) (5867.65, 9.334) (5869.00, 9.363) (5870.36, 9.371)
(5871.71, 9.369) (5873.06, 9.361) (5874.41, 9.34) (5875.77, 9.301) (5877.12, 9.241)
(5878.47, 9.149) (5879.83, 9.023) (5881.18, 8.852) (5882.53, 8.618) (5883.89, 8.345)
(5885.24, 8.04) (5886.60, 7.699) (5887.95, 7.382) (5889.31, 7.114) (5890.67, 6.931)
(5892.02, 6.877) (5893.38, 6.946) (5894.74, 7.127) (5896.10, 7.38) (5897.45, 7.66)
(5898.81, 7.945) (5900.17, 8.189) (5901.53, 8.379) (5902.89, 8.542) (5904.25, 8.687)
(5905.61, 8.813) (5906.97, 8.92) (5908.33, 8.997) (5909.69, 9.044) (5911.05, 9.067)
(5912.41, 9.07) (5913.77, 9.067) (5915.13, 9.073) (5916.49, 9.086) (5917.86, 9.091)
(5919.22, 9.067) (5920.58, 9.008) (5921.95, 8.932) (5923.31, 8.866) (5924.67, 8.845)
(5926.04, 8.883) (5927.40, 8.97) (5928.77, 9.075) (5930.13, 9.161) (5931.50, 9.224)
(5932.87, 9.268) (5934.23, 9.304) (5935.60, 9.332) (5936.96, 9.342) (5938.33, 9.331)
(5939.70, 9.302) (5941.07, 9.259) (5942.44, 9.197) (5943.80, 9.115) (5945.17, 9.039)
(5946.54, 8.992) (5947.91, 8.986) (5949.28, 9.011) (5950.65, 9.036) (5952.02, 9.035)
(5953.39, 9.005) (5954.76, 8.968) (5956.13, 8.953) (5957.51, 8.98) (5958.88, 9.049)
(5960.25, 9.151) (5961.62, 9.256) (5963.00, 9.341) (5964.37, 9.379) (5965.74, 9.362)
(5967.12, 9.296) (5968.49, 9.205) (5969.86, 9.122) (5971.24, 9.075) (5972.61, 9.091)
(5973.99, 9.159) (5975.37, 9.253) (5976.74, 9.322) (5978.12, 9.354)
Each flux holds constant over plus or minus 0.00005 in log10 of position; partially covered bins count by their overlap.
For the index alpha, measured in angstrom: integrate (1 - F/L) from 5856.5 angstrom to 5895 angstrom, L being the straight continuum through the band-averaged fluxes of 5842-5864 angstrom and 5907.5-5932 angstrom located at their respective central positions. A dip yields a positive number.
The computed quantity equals 2.2 angstrom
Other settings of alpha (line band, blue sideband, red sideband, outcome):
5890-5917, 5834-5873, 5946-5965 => 2.6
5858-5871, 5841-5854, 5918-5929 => 0.1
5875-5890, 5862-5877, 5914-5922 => 1.3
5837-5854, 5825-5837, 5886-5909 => -0.9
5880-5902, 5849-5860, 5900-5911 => 2.7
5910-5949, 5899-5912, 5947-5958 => -1.1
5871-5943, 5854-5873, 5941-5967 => 3.7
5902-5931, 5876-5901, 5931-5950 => -1.2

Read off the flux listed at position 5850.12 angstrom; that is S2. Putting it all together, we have 9.028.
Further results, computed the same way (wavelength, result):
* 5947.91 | 8.986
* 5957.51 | 8.98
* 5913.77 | 9.067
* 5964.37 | 9.379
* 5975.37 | 9.253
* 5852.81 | 9.015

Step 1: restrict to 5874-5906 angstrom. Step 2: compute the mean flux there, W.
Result 8.13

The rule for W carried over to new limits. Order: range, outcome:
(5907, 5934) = 9.05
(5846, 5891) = 8.88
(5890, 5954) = 8.76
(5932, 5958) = 9.13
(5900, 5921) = 8.9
